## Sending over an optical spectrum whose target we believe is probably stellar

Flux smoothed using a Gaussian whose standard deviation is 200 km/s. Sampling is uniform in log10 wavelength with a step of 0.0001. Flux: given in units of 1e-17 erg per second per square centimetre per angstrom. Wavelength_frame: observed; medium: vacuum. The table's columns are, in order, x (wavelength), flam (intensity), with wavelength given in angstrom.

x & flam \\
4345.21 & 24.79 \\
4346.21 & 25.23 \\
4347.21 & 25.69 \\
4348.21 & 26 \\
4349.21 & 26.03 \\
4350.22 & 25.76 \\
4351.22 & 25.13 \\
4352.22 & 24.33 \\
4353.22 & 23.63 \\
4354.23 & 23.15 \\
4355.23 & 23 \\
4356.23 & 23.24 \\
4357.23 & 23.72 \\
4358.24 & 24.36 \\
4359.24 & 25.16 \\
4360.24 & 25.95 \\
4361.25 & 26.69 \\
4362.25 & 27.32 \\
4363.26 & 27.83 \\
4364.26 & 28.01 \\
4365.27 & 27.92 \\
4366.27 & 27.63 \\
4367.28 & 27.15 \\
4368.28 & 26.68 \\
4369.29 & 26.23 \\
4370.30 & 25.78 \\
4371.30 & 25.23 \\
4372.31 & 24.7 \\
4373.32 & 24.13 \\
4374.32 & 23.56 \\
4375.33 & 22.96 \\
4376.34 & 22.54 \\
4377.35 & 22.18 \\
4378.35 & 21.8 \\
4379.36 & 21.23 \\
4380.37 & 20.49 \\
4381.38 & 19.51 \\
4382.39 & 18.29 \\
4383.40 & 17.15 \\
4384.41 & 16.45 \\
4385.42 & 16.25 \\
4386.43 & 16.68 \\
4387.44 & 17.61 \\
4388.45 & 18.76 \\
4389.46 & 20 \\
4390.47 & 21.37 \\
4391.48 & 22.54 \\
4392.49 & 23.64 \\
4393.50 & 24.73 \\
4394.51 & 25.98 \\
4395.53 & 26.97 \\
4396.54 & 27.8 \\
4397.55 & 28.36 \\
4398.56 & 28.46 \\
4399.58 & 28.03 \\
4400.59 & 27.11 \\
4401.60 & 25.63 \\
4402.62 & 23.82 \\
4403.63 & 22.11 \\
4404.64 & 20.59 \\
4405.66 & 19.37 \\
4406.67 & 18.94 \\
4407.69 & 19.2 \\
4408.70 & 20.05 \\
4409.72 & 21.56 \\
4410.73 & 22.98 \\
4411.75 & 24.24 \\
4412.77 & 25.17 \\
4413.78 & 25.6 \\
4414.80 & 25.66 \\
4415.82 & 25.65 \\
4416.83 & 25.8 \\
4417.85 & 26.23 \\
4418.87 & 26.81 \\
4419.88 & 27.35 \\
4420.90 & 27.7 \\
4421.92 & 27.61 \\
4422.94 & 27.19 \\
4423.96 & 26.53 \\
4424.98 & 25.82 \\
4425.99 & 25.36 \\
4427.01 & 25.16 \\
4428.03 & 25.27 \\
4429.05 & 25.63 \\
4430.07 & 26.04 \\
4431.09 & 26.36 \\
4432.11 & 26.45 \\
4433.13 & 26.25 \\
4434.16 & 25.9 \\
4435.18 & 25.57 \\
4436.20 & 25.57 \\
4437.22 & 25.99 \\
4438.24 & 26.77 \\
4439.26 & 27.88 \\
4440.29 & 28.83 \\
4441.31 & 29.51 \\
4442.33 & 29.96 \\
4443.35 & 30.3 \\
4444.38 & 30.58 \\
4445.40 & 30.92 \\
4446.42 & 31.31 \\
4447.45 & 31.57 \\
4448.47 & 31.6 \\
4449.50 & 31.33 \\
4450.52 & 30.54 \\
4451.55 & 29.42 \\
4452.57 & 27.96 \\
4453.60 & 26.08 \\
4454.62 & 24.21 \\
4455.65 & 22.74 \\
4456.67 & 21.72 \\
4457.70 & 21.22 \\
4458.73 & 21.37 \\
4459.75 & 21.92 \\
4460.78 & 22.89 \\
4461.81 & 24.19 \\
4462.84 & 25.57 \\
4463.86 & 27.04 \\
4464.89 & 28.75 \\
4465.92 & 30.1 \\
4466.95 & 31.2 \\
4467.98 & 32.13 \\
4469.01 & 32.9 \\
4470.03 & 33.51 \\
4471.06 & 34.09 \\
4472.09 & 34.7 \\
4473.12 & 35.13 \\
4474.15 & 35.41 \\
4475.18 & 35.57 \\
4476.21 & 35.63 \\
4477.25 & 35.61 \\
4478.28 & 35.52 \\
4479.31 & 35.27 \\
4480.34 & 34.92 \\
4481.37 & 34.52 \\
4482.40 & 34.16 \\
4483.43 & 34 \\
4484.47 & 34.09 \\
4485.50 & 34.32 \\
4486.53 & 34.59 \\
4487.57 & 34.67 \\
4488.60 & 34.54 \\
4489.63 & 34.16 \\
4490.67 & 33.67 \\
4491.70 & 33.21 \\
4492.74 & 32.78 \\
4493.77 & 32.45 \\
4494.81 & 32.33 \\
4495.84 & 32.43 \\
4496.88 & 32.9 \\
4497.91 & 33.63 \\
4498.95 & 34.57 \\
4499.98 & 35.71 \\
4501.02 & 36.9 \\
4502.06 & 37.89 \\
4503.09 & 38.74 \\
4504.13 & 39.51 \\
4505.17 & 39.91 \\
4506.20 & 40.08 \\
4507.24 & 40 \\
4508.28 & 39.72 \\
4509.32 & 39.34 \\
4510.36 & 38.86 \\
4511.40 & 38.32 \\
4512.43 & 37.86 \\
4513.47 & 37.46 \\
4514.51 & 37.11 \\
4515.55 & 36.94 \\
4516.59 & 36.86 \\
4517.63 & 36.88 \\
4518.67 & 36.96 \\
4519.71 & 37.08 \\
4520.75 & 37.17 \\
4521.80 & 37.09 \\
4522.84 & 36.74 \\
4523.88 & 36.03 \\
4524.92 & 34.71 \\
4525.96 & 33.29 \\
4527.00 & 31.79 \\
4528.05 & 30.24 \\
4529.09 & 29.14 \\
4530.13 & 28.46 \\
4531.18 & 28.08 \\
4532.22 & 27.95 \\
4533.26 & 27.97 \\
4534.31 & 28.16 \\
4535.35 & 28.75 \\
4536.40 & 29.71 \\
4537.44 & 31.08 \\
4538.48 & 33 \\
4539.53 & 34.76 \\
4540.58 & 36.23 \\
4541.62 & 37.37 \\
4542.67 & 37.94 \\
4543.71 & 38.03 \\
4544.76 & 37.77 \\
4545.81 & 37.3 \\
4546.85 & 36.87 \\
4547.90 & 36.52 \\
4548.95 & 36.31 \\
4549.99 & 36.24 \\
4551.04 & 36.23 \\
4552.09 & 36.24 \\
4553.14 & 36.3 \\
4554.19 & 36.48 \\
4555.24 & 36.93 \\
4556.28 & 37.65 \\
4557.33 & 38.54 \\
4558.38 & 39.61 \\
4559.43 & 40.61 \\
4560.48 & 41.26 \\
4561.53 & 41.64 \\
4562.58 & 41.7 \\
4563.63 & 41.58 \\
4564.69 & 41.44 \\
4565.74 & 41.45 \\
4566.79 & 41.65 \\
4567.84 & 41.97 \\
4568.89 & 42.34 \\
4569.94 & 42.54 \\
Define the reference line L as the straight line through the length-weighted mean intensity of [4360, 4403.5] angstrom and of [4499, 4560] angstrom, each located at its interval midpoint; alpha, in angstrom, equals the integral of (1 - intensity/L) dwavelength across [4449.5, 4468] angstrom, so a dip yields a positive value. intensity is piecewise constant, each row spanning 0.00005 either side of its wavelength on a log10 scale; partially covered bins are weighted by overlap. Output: 2.4 angstrom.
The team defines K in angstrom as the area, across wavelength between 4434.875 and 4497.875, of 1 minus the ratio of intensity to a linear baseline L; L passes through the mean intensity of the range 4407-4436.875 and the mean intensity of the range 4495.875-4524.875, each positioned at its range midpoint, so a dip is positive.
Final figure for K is 1.5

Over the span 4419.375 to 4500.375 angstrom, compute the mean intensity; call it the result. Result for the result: 29.9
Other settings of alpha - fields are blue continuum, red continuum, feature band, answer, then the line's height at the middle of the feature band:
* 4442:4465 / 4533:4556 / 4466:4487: -3.79 angstrom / 29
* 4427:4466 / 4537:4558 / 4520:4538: 1.57 angstrom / 34.7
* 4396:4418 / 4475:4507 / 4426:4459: 1.78 angstrom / 28.8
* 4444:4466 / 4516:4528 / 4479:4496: -1.53 angstrom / 31.1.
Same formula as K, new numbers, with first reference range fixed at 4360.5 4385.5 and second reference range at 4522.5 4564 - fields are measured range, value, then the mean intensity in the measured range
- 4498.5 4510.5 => -2.19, 38.4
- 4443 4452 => -0.69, 30.8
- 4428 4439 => 0.66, 26.1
